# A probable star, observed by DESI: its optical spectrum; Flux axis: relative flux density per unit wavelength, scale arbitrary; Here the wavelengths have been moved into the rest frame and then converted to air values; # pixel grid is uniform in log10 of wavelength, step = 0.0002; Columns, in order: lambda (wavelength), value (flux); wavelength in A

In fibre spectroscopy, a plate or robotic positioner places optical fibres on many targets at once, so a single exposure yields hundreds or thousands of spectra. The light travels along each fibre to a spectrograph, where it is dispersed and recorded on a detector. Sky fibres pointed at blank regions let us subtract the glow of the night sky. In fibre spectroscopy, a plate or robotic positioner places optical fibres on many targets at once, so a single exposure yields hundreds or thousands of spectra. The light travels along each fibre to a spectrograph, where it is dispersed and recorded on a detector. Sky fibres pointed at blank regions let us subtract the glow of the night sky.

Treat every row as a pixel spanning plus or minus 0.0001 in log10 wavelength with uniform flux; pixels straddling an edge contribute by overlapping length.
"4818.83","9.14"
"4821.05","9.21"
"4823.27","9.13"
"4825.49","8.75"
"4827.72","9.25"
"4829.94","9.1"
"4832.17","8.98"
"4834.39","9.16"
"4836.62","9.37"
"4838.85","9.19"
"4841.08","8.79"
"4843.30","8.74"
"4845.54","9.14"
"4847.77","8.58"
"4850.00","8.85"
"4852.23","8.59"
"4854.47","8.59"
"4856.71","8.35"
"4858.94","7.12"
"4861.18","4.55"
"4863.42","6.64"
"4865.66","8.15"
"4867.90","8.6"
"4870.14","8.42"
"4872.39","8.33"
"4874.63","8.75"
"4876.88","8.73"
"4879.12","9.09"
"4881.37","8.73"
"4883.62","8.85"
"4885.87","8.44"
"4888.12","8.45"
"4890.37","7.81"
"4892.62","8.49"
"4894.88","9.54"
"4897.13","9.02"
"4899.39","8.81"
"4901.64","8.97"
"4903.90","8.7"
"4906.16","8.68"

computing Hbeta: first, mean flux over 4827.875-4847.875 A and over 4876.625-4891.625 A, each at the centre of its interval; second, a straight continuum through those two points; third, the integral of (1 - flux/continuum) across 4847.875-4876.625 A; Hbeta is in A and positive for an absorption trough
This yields 2.7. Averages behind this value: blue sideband 9.04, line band 7.96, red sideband 8.58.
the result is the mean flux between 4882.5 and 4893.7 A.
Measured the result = 8.41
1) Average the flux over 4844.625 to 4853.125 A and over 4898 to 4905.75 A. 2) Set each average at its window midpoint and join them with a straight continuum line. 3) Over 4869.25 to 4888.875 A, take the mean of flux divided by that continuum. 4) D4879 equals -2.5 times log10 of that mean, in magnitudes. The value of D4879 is 0.02 mag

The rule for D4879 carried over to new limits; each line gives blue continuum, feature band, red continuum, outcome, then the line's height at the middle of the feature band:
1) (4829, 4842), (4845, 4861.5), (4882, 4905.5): 0.11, 8.98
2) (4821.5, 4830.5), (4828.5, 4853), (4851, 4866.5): -0.08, 8.33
